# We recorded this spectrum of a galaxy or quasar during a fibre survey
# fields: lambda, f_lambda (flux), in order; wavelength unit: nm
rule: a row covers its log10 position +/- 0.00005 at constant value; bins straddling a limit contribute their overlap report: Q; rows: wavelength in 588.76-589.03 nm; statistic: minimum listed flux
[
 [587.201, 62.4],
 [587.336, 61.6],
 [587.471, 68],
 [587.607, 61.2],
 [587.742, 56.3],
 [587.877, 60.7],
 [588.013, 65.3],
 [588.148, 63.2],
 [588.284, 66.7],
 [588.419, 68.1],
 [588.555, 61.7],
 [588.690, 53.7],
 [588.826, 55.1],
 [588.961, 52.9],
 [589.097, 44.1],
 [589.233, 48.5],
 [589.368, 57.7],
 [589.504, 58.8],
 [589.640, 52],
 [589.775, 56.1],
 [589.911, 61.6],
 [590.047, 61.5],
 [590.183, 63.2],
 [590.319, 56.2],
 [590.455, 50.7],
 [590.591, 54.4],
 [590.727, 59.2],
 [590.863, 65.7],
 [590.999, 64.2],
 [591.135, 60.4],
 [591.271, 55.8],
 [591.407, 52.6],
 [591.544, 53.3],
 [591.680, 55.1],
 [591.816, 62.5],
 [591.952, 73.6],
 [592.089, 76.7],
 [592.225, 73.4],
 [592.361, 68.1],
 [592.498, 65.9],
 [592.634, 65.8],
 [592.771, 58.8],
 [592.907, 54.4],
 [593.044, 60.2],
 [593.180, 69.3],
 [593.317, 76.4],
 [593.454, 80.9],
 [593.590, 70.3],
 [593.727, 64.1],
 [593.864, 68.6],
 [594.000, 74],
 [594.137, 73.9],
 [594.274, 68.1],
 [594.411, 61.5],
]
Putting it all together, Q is 52.9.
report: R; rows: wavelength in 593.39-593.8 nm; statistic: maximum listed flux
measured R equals 80.9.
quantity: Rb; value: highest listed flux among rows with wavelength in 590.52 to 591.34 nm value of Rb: 65.7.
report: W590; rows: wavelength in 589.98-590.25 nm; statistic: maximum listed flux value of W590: 63.2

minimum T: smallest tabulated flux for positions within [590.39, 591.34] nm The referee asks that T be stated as 50.7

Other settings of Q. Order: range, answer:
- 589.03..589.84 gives 44.1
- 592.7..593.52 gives 54.4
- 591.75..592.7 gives 62.5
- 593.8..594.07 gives 68.6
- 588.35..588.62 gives 61.7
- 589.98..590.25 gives 61.5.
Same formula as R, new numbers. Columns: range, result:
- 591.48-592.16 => 76.7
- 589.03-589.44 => 57.7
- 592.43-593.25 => 69.3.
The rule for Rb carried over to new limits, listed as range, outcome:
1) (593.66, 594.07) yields 74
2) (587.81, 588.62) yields 68.1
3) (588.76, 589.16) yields 55.1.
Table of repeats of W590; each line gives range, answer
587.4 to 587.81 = 68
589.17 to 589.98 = 61.6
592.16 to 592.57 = 73.4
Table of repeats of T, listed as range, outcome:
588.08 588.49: 63.2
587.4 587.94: 56.3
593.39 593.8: 64.1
